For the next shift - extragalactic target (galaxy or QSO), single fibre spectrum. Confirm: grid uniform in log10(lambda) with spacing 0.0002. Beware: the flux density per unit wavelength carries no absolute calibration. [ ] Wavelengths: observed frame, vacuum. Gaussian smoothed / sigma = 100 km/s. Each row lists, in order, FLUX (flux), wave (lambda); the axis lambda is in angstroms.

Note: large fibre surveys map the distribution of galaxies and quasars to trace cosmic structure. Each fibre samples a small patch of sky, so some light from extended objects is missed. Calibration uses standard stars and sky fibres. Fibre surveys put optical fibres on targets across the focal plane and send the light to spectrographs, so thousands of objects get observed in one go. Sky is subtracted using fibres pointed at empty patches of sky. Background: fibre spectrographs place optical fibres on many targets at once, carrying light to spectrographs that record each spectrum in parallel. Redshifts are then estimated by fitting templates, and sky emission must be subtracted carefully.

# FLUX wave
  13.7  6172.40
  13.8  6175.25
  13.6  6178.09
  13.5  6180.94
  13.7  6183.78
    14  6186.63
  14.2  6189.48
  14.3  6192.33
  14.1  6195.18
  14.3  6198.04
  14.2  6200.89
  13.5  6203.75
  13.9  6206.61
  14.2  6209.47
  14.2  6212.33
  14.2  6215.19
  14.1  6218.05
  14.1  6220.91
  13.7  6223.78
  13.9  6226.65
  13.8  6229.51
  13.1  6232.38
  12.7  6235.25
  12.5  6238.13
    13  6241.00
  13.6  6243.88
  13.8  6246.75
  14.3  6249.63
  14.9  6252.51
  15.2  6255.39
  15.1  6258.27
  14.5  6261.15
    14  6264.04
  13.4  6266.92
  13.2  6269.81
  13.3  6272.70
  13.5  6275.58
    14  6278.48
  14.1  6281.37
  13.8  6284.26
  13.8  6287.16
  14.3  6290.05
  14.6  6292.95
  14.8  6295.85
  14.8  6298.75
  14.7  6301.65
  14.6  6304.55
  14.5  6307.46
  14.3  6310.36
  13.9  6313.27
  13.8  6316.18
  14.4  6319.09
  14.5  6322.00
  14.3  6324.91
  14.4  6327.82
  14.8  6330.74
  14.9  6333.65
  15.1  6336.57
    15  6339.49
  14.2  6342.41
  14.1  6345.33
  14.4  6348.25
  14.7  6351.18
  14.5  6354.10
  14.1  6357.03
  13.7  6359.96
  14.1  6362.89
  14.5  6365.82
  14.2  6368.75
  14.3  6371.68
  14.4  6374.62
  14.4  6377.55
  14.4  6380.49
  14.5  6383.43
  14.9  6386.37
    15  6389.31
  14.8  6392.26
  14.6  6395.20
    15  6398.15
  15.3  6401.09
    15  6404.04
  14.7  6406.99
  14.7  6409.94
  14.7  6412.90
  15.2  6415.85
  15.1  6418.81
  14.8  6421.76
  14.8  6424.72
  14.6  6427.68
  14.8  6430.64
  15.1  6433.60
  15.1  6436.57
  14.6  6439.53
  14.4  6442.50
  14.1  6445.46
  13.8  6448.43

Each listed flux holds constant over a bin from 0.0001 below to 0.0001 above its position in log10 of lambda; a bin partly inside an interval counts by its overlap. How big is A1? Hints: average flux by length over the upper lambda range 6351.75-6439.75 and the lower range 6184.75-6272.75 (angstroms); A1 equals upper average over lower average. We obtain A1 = 1.1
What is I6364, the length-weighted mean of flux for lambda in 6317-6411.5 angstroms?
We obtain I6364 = 14.6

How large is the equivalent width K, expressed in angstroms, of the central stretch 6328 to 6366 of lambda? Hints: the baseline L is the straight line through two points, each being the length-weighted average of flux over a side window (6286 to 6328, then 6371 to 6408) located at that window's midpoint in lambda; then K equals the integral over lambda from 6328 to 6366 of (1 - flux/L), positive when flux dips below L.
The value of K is 0.2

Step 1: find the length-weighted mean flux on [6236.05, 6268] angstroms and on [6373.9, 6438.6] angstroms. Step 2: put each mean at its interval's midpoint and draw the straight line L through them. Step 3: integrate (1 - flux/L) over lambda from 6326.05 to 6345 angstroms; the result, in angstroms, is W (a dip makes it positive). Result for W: -0.3 angstroms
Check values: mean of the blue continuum 14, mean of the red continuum 14.8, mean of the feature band 14.7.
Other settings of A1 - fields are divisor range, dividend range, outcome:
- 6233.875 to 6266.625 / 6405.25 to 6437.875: 1.07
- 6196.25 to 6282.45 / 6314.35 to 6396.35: 1.04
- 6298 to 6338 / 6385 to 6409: 1.03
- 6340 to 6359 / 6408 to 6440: 1.04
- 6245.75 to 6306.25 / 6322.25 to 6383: 1.01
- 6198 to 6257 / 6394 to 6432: 1.07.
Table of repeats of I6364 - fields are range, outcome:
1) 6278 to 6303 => 14.3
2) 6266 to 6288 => 13.6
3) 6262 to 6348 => 14.3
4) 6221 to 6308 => 14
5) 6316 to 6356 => 14.5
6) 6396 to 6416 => 14.9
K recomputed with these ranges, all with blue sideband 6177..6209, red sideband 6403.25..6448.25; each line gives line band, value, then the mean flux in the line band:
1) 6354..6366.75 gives 0.3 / 14.1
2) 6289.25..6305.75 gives -0.4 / 14.6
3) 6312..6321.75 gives 0.2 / 14.1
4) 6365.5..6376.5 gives 0.2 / 14.3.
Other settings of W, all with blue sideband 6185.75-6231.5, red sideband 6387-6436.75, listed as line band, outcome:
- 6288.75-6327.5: 0.1 angstroms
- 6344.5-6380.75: 1.0 angstroms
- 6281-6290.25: 0.3 angstroms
